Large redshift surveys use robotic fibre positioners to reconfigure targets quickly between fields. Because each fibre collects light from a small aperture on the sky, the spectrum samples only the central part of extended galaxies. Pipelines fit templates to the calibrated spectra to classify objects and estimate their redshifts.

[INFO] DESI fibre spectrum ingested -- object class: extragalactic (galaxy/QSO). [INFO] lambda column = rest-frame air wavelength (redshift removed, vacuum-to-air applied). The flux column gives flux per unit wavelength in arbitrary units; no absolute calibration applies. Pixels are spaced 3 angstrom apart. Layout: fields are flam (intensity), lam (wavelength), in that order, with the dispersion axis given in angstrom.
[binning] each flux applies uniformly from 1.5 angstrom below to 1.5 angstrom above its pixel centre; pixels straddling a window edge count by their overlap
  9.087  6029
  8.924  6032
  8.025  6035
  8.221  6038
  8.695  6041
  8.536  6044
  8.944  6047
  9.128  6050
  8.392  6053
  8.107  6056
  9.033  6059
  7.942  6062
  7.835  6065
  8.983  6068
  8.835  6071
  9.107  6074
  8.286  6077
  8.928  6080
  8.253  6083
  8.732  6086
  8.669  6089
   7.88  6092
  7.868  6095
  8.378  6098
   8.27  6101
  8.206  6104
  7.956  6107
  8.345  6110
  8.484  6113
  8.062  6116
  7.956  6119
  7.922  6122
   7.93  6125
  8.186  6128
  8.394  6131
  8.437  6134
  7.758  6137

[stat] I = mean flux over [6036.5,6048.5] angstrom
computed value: 8.6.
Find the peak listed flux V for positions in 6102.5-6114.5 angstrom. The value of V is 8.484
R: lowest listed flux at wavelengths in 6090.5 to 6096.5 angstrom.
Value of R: 7.868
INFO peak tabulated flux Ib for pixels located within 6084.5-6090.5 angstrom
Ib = 8.732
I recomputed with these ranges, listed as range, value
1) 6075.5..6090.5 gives 8.57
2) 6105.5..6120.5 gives 8.16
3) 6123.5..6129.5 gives 8.06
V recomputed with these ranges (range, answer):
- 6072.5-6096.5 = 9.107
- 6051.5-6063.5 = 9.033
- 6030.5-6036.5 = 8.924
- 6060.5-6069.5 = 8.983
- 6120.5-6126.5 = 7.93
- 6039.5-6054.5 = 9.128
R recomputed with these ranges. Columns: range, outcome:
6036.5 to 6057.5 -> 8.107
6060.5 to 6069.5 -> 7.835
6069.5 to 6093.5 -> 7.88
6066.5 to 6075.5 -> 8.835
